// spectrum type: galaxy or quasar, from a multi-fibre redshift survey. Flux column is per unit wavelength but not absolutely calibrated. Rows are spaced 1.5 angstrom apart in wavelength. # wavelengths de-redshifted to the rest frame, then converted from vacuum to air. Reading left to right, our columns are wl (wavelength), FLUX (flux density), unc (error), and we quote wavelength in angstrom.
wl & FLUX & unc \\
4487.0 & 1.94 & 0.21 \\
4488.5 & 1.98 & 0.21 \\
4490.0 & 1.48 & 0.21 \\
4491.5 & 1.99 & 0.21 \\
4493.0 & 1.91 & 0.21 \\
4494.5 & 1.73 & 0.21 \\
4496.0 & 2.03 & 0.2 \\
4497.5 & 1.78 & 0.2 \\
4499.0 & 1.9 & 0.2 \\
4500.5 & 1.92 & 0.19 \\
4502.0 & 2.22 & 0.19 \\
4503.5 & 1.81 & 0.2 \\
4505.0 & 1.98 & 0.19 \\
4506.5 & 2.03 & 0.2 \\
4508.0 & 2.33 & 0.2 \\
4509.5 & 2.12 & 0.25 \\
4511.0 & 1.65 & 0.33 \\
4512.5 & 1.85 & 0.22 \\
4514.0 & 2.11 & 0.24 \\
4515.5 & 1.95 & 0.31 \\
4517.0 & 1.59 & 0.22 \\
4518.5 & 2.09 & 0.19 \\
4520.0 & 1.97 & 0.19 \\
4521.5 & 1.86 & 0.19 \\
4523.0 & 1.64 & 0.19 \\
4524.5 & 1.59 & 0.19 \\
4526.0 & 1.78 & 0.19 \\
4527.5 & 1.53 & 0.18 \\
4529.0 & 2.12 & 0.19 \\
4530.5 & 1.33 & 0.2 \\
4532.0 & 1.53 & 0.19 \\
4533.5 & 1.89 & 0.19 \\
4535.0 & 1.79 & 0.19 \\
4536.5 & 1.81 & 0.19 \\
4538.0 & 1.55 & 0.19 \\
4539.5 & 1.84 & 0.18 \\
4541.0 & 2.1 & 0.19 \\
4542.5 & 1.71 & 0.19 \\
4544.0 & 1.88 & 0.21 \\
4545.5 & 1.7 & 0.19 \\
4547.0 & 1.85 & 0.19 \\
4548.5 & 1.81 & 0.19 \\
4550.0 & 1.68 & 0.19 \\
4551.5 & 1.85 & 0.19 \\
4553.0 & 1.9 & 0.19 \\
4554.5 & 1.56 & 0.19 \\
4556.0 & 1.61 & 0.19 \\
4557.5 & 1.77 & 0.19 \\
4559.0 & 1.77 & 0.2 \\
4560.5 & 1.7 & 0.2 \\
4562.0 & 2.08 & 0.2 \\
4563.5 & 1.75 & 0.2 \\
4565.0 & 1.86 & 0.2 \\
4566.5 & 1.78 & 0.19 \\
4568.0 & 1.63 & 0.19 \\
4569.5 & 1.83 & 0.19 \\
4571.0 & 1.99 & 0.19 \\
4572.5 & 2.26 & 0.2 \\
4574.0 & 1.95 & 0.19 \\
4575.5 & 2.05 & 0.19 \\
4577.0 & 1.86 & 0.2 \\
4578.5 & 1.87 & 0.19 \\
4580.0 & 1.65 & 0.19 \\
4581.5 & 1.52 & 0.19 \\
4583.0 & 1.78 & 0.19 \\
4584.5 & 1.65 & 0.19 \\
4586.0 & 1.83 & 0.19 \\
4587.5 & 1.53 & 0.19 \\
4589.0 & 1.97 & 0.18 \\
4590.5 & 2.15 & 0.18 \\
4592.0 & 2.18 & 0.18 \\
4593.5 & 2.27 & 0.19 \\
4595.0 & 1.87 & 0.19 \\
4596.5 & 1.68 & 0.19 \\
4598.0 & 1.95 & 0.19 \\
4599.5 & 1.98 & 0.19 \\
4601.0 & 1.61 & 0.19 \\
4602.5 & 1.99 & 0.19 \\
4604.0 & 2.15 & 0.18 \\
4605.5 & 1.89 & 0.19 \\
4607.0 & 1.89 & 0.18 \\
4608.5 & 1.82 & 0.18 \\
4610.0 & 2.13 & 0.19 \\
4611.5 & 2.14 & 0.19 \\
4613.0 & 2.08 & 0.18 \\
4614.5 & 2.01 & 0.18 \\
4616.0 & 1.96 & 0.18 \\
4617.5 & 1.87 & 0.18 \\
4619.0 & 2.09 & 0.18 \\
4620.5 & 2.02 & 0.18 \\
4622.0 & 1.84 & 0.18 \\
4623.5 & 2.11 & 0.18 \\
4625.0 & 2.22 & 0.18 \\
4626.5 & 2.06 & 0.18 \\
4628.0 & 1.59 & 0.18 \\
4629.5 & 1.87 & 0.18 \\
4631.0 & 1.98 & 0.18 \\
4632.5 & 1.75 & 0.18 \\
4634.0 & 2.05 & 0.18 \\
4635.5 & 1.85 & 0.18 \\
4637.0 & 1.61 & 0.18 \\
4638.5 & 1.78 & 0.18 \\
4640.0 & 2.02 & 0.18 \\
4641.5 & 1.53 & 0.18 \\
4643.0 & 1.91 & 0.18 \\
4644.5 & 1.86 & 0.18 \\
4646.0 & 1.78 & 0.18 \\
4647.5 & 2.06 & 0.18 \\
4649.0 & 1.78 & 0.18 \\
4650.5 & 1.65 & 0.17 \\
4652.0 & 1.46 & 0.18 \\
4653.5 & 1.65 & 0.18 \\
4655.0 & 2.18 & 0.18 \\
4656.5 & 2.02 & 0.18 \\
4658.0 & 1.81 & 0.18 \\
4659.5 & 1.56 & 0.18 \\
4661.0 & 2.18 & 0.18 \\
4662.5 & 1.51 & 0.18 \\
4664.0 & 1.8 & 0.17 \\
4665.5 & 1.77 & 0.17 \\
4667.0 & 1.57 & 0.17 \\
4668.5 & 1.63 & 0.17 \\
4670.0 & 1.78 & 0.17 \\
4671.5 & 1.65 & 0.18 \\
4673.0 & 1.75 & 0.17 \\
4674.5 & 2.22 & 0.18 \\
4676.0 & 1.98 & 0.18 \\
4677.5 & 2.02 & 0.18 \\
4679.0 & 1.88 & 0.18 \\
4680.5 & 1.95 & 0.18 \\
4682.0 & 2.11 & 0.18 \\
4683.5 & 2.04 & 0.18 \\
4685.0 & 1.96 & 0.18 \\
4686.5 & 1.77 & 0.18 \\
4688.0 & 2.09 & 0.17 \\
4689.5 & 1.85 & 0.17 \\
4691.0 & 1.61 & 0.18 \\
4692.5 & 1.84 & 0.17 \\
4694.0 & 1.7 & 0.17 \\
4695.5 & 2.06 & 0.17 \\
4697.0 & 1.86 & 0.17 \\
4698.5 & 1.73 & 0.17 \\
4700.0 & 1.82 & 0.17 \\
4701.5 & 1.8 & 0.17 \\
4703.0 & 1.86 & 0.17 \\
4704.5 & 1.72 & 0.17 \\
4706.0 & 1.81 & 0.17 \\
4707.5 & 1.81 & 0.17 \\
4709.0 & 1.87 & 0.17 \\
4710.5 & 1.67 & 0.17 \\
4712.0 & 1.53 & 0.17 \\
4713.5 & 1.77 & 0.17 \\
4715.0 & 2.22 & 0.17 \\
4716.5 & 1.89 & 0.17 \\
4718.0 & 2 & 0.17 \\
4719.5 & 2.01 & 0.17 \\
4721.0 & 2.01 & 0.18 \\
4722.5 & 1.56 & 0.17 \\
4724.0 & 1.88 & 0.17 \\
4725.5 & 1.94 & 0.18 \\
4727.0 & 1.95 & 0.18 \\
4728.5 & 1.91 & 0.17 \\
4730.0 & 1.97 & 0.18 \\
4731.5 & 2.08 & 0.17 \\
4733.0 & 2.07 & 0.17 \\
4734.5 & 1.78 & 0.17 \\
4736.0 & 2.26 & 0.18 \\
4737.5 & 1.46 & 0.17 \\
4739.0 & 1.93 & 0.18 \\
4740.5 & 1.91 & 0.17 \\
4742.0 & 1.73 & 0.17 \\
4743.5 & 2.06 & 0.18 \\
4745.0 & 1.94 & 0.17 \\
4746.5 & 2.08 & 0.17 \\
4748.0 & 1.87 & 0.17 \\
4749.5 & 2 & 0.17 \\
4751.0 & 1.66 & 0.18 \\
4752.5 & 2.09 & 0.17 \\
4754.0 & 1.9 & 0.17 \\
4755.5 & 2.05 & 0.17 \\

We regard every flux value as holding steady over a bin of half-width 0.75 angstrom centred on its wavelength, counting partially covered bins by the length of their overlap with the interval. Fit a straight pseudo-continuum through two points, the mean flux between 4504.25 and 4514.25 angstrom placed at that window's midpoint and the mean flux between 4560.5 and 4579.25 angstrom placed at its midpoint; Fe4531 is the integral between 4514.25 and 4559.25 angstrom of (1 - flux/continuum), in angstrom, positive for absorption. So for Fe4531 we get 4.27 angstrom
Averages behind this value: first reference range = 2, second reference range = 1.9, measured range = 1.77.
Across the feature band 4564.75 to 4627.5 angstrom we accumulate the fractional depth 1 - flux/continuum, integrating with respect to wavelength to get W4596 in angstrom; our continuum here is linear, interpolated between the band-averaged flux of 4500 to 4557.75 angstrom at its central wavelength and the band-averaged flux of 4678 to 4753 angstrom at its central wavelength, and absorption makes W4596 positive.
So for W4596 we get -2.62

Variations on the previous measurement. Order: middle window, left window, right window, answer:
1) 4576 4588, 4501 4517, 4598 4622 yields 1.53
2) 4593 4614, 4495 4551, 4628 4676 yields -1.57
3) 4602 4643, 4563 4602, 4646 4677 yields -2.30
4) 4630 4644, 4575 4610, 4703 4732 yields 0.33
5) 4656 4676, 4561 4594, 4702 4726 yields 0.70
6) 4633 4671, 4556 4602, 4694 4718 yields 1.03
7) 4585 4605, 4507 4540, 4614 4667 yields -0.97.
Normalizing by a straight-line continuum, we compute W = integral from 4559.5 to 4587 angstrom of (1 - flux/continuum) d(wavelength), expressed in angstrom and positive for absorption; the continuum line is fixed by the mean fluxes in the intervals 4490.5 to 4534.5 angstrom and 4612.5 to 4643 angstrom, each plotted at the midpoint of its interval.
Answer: 0.9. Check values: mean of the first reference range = 1.87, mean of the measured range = 1.83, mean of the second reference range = 1.91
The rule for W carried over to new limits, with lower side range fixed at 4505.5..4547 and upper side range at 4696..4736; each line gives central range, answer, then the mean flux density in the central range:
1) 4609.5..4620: -1.1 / 2.04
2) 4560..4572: 0.0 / 1.84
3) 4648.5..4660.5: 0.6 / 1.77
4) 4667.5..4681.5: -0.1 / 1.87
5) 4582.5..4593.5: -0.3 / 1.9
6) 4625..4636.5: -0.3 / 1.9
